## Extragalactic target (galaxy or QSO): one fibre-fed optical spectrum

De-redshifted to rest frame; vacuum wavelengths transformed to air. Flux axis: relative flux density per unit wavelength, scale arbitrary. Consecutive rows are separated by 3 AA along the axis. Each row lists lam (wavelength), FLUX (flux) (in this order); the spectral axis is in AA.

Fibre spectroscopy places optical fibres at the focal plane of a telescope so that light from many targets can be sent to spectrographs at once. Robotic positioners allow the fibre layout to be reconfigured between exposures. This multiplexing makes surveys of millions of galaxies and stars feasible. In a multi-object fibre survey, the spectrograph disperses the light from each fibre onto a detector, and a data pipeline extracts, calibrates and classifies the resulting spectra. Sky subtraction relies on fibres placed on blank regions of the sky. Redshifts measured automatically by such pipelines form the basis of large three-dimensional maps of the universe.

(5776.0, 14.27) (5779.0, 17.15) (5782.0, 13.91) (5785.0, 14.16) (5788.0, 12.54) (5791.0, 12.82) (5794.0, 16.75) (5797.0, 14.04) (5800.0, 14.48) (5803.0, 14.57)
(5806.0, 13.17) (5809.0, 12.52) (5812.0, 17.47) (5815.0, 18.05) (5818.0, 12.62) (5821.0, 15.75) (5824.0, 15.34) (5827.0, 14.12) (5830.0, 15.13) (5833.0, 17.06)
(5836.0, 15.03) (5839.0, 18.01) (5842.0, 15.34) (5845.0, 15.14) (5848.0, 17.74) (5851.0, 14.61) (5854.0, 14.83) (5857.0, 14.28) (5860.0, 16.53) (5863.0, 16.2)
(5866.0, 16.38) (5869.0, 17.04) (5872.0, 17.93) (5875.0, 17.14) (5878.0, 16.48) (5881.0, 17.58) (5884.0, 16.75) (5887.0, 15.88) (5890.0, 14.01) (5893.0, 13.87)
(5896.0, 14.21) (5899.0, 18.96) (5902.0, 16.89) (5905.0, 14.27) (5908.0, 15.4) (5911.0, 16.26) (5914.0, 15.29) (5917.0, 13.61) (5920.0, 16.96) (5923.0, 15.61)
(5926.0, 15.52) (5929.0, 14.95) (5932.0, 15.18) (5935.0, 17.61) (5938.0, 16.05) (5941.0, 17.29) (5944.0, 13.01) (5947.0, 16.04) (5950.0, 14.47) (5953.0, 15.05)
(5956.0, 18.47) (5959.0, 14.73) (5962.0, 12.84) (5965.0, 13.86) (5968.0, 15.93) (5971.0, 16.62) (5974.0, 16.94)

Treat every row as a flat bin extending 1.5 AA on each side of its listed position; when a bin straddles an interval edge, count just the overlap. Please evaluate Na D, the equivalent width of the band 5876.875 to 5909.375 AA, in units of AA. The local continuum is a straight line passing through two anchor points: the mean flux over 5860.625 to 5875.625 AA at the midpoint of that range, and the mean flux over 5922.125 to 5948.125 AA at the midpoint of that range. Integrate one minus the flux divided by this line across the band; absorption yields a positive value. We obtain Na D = 1.2 AA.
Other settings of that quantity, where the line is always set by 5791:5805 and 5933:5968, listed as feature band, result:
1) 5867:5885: -2.5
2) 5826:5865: -2.1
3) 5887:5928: -0.7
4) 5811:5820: -0.7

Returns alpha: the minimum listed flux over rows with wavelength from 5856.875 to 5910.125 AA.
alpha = 13.87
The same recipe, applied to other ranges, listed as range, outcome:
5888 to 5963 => 12.84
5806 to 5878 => 12.52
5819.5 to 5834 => 14.12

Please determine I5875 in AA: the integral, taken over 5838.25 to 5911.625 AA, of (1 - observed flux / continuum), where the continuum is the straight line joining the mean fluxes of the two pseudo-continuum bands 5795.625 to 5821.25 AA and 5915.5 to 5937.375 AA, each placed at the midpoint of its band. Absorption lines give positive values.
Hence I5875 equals -3.93 AA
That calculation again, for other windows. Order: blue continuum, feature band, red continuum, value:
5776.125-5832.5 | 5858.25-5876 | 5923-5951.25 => -2.0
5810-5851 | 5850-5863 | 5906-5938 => 0.5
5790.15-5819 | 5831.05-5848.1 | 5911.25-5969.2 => -1.5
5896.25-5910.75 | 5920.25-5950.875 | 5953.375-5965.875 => -0.2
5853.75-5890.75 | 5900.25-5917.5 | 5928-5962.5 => 0.5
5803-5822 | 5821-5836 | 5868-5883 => 0.1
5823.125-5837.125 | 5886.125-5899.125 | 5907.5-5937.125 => 0.5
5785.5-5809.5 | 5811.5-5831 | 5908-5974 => -1.7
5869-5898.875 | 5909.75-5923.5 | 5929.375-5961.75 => 0.3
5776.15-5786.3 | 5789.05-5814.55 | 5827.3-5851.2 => 1.3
